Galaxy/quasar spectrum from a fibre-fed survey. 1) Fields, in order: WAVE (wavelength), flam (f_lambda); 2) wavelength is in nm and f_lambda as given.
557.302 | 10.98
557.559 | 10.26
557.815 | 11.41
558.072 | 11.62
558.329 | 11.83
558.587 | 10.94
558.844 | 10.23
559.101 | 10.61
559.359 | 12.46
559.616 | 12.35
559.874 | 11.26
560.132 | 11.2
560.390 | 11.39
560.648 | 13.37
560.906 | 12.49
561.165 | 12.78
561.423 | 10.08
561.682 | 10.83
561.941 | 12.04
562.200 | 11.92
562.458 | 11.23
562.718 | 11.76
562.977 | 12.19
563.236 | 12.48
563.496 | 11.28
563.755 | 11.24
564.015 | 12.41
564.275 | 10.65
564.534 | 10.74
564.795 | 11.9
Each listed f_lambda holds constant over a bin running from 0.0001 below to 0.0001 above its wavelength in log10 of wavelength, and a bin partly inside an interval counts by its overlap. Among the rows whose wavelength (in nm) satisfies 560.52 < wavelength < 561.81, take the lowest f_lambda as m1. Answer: 10.08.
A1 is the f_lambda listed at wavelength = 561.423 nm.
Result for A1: 10.08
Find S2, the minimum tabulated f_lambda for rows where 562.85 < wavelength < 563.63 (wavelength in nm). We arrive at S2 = 11.28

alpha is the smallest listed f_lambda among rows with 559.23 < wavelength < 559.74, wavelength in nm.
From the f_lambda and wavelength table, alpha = 12.35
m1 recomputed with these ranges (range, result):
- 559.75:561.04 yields 11.2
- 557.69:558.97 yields 10.23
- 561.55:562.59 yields 10.83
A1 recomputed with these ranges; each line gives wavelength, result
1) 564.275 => 10.65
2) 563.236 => 12.48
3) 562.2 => 11.92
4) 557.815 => 11.41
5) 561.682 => 10.83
